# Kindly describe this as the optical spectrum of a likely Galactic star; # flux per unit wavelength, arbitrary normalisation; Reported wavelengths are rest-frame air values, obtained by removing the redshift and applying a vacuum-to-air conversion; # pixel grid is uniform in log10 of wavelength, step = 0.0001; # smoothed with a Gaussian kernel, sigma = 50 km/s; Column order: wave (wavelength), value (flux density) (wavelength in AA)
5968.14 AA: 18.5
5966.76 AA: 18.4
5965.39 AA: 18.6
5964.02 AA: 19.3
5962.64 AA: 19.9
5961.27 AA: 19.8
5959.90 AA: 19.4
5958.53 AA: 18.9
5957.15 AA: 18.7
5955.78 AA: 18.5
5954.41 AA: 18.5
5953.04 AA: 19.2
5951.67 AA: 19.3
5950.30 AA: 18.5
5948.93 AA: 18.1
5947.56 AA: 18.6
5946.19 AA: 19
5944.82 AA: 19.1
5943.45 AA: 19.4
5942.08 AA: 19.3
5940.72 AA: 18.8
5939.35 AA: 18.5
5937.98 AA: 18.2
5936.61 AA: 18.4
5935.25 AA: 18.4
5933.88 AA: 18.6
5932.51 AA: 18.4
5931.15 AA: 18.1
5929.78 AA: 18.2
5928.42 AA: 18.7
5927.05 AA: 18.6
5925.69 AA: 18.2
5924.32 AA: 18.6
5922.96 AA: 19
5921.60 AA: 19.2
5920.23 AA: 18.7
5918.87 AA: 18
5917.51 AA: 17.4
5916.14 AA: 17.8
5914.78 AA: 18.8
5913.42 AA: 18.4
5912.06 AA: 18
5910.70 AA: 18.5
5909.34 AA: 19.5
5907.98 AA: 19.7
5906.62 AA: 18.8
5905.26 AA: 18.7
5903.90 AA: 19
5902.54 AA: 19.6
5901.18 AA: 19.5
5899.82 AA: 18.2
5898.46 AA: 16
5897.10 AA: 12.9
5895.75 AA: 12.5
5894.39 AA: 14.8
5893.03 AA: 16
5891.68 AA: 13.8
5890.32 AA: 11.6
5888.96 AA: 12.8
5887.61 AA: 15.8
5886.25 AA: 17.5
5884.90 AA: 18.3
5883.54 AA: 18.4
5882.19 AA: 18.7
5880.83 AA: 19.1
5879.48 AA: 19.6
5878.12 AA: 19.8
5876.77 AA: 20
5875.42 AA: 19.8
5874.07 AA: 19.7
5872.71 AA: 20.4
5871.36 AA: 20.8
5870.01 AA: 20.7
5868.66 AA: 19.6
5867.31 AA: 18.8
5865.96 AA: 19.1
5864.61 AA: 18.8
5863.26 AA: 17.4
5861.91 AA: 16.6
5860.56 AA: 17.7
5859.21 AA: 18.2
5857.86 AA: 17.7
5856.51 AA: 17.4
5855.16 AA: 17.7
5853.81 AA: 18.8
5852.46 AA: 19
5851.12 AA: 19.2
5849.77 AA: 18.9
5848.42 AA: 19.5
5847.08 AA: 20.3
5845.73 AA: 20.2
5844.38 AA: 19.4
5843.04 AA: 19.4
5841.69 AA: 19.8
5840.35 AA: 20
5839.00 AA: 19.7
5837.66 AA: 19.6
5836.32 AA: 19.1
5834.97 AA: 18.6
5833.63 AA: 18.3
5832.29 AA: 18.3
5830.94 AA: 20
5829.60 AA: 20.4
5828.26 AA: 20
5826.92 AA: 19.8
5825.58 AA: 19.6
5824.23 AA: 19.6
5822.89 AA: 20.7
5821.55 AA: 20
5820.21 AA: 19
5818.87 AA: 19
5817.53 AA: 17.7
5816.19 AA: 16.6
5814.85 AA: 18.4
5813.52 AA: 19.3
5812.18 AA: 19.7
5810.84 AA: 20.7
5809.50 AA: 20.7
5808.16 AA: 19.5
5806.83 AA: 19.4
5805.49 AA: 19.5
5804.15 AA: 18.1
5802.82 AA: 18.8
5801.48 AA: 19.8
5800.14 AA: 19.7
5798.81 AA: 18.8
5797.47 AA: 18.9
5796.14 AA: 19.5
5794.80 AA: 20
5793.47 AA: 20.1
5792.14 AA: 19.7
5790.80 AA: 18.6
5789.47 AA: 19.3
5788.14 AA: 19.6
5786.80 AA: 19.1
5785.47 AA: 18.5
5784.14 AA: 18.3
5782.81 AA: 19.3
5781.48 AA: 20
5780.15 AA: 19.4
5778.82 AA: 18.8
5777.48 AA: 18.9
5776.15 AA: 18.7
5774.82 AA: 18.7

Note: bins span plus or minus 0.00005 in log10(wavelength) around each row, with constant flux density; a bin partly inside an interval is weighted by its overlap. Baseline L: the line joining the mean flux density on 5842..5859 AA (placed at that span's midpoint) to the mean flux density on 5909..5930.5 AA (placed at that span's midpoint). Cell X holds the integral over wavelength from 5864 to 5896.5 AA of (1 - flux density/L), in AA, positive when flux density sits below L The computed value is 1.7 AA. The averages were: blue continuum 18.9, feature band 17.8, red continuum 18.5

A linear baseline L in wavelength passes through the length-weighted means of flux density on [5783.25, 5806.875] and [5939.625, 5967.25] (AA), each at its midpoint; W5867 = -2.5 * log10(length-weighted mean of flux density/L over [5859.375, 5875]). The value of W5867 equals 0.00 mag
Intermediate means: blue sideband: 19.2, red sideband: 19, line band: 19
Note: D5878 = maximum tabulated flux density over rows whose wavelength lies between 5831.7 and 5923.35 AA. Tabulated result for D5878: 20.8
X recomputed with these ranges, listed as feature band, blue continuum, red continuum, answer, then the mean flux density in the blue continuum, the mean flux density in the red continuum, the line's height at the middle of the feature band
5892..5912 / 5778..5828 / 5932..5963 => 1.7 AA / 19.3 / 18.8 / 19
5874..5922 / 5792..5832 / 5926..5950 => 3.2 AA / 19.4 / 18.6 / 18.9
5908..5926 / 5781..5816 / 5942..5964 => 0.5 AA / 19.3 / 19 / 19.1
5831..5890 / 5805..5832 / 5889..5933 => -0.6 AA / 19.5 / 17.5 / 18.6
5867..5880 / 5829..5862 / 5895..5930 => -0.9 AA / 19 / 18.1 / 18.6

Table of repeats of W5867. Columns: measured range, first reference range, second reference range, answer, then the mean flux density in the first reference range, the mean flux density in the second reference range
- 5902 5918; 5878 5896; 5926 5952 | -0.082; 16.3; 18.6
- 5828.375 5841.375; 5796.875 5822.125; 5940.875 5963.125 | -0.015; 19.1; 19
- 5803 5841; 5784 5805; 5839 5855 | 0.000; 19.2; 19.4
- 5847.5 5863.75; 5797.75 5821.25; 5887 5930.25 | 0.005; 19.1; 17.4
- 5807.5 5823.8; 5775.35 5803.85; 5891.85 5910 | -0.031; 19.2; 17.2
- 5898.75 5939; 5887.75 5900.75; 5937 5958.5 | -0.136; 14.5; 18.8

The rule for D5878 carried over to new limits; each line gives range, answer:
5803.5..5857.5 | 20.7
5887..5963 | 19.9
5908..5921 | 19.5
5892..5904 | 19.6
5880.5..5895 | 19.1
